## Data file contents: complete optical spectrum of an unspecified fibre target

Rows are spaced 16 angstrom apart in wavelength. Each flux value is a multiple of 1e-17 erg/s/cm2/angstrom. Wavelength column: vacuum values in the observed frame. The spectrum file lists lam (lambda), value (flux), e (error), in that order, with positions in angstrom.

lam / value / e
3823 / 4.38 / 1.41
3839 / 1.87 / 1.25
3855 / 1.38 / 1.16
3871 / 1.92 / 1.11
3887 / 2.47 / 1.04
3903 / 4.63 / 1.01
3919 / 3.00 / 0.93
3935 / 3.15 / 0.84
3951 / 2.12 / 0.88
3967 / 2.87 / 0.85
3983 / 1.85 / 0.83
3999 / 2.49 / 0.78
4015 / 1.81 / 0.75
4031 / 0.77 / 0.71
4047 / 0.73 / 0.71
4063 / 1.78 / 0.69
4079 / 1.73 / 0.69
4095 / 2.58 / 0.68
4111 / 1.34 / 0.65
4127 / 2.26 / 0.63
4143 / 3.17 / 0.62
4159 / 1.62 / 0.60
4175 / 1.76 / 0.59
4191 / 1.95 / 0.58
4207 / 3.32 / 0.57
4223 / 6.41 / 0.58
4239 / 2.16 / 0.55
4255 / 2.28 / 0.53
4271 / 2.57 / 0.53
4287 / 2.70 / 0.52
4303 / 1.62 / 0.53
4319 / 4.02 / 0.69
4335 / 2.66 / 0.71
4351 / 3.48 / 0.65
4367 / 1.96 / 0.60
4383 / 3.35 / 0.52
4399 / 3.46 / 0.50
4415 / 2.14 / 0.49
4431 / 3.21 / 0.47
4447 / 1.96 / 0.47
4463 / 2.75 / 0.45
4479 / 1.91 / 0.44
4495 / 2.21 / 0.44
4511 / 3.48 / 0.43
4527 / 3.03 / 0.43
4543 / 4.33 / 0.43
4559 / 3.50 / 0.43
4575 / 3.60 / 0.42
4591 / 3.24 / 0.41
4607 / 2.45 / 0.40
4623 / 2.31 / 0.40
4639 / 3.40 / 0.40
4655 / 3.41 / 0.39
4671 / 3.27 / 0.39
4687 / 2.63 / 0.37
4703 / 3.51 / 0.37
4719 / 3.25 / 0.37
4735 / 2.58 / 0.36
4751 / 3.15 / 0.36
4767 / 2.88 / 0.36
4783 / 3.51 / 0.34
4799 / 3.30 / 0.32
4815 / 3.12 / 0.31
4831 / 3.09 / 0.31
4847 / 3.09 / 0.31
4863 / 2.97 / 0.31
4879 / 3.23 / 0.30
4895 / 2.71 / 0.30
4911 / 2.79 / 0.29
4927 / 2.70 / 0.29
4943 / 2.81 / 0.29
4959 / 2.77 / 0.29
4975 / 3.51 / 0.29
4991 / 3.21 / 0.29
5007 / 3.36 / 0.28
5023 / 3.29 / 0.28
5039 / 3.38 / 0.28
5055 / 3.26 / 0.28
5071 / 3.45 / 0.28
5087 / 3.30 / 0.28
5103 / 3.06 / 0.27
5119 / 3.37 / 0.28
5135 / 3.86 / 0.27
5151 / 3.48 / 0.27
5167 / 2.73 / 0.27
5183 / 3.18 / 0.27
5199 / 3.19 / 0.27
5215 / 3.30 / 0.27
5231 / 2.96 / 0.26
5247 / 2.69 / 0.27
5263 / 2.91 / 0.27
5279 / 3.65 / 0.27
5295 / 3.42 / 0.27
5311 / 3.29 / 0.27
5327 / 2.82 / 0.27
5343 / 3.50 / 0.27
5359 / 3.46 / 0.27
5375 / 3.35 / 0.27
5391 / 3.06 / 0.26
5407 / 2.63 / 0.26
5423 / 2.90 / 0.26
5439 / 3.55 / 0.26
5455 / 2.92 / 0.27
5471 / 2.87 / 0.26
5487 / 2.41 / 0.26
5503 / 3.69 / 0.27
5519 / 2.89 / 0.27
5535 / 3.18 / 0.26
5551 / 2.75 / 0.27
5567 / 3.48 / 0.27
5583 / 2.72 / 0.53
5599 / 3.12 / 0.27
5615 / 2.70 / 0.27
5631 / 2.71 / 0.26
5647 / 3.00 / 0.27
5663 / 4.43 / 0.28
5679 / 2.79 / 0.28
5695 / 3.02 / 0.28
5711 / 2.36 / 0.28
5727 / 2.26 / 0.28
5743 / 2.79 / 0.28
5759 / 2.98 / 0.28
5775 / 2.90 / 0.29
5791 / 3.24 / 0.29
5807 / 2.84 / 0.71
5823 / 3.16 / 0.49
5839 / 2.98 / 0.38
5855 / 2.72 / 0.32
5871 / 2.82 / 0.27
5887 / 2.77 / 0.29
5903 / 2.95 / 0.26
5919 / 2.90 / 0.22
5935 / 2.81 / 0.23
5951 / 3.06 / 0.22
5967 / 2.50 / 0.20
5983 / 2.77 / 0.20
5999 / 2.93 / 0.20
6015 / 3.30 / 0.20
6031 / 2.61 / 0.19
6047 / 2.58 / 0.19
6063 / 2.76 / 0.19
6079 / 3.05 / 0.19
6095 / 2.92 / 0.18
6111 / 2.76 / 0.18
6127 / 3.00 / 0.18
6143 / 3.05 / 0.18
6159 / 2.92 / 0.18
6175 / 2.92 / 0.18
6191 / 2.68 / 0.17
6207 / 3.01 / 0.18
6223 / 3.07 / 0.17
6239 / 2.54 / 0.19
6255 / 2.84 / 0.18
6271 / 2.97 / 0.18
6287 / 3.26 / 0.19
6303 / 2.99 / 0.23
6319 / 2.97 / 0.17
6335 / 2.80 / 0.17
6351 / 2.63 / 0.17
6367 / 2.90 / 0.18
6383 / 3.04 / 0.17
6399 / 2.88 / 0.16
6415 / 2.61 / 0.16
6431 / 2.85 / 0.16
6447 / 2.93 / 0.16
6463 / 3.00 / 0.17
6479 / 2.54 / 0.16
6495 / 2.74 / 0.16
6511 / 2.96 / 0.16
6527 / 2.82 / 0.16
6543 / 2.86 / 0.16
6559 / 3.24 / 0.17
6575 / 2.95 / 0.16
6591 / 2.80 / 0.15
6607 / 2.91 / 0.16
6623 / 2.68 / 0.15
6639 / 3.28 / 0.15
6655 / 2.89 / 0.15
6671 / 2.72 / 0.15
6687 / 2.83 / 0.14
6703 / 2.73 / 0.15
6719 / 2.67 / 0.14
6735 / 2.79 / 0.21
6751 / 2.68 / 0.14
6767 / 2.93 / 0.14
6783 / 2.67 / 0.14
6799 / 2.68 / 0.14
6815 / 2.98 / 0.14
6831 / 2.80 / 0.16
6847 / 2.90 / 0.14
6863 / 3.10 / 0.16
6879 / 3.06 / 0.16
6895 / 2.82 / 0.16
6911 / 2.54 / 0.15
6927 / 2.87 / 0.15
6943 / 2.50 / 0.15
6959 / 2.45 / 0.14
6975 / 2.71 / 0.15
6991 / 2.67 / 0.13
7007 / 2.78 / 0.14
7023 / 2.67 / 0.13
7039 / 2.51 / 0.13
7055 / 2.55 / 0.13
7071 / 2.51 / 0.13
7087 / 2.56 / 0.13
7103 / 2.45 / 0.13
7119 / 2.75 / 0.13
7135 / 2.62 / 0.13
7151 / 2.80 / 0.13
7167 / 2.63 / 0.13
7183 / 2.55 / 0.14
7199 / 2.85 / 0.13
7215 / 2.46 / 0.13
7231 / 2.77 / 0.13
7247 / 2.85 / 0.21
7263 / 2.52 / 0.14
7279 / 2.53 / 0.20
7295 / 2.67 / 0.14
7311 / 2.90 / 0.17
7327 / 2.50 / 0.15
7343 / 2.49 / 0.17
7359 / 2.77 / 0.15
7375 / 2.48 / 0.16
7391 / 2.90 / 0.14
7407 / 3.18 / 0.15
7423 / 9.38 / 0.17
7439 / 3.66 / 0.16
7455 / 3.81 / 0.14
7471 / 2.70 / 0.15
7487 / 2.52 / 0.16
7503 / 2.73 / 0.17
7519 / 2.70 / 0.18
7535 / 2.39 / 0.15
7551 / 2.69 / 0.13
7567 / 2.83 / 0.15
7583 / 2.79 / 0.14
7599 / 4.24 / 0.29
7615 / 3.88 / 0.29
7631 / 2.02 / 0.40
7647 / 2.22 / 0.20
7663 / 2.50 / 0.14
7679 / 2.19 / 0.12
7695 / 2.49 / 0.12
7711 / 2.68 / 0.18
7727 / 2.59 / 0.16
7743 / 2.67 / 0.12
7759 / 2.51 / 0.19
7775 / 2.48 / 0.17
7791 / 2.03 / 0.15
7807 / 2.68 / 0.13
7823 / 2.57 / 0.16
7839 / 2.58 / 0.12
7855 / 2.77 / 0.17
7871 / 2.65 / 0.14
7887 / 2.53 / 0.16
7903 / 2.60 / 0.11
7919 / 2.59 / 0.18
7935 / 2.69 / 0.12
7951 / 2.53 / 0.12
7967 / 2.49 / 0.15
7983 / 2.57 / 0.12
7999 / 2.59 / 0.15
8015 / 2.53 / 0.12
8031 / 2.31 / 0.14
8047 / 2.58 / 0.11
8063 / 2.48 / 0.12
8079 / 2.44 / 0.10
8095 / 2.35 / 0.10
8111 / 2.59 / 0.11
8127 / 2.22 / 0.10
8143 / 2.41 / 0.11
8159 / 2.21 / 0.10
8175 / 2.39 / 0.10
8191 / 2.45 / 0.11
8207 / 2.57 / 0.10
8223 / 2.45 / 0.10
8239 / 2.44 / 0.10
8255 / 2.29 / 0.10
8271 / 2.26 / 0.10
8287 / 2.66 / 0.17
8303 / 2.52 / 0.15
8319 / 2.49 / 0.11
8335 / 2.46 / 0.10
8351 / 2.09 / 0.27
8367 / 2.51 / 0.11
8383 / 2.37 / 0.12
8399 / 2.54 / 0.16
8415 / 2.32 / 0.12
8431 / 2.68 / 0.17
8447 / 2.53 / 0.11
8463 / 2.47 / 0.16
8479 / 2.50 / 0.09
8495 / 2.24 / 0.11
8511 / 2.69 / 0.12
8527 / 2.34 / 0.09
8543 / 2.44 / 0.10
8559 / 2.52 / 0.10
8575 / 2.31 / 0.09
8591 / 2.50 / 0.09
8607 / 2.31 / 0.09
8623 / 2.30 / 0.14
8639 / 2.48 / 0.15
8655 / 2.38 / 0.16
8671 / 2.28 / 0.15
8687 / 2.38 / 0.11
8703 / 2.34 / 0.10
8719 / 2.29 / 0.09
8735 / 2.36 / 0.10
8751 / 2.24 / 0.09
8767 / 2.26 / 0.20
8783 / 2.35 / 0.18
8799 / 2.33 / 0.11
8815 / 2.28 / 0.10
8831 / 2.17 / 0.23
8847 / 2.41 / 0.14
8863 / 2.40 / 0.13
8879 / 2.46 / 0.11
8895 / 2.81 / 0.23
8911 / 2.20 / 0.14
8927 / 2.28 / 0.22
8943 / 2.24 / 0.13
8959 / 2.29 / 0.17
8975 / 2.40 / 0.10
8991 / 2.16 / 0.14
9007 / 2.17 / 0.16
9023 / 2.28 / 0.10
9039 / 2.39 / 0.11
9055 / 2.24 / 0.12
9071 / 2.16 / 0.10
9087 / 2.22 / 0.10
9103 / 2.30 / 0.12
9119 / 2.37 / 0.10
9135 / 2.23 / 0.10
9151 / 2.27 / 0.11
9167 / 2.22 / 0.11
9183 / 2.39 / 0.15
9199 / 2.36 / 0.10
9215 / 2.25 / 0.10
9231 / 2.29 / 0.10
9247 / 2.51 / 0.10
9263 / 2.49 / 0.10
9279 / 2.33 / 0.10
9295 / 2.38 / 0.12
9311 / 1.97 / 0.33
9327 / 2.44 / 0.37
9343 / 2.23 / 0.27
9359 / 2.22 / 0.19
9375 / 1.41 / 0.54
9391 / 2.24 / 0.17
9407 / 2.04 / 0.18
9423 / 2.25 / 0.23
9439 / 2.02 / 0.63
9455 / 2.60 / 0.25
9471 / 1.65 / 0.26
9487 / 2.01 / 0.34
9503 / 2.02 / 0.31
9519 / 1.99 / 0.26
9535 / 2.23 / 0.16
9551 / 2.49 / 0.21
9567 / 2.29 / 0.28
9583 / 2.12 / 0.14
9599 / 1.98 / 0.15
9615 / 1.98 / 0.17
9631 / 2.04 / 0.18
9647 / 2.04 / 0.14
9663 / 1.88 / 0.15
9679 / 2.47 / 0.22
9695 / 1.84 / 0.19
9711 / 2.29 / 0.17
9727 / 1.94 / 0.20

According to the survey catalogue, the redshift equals 0.13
